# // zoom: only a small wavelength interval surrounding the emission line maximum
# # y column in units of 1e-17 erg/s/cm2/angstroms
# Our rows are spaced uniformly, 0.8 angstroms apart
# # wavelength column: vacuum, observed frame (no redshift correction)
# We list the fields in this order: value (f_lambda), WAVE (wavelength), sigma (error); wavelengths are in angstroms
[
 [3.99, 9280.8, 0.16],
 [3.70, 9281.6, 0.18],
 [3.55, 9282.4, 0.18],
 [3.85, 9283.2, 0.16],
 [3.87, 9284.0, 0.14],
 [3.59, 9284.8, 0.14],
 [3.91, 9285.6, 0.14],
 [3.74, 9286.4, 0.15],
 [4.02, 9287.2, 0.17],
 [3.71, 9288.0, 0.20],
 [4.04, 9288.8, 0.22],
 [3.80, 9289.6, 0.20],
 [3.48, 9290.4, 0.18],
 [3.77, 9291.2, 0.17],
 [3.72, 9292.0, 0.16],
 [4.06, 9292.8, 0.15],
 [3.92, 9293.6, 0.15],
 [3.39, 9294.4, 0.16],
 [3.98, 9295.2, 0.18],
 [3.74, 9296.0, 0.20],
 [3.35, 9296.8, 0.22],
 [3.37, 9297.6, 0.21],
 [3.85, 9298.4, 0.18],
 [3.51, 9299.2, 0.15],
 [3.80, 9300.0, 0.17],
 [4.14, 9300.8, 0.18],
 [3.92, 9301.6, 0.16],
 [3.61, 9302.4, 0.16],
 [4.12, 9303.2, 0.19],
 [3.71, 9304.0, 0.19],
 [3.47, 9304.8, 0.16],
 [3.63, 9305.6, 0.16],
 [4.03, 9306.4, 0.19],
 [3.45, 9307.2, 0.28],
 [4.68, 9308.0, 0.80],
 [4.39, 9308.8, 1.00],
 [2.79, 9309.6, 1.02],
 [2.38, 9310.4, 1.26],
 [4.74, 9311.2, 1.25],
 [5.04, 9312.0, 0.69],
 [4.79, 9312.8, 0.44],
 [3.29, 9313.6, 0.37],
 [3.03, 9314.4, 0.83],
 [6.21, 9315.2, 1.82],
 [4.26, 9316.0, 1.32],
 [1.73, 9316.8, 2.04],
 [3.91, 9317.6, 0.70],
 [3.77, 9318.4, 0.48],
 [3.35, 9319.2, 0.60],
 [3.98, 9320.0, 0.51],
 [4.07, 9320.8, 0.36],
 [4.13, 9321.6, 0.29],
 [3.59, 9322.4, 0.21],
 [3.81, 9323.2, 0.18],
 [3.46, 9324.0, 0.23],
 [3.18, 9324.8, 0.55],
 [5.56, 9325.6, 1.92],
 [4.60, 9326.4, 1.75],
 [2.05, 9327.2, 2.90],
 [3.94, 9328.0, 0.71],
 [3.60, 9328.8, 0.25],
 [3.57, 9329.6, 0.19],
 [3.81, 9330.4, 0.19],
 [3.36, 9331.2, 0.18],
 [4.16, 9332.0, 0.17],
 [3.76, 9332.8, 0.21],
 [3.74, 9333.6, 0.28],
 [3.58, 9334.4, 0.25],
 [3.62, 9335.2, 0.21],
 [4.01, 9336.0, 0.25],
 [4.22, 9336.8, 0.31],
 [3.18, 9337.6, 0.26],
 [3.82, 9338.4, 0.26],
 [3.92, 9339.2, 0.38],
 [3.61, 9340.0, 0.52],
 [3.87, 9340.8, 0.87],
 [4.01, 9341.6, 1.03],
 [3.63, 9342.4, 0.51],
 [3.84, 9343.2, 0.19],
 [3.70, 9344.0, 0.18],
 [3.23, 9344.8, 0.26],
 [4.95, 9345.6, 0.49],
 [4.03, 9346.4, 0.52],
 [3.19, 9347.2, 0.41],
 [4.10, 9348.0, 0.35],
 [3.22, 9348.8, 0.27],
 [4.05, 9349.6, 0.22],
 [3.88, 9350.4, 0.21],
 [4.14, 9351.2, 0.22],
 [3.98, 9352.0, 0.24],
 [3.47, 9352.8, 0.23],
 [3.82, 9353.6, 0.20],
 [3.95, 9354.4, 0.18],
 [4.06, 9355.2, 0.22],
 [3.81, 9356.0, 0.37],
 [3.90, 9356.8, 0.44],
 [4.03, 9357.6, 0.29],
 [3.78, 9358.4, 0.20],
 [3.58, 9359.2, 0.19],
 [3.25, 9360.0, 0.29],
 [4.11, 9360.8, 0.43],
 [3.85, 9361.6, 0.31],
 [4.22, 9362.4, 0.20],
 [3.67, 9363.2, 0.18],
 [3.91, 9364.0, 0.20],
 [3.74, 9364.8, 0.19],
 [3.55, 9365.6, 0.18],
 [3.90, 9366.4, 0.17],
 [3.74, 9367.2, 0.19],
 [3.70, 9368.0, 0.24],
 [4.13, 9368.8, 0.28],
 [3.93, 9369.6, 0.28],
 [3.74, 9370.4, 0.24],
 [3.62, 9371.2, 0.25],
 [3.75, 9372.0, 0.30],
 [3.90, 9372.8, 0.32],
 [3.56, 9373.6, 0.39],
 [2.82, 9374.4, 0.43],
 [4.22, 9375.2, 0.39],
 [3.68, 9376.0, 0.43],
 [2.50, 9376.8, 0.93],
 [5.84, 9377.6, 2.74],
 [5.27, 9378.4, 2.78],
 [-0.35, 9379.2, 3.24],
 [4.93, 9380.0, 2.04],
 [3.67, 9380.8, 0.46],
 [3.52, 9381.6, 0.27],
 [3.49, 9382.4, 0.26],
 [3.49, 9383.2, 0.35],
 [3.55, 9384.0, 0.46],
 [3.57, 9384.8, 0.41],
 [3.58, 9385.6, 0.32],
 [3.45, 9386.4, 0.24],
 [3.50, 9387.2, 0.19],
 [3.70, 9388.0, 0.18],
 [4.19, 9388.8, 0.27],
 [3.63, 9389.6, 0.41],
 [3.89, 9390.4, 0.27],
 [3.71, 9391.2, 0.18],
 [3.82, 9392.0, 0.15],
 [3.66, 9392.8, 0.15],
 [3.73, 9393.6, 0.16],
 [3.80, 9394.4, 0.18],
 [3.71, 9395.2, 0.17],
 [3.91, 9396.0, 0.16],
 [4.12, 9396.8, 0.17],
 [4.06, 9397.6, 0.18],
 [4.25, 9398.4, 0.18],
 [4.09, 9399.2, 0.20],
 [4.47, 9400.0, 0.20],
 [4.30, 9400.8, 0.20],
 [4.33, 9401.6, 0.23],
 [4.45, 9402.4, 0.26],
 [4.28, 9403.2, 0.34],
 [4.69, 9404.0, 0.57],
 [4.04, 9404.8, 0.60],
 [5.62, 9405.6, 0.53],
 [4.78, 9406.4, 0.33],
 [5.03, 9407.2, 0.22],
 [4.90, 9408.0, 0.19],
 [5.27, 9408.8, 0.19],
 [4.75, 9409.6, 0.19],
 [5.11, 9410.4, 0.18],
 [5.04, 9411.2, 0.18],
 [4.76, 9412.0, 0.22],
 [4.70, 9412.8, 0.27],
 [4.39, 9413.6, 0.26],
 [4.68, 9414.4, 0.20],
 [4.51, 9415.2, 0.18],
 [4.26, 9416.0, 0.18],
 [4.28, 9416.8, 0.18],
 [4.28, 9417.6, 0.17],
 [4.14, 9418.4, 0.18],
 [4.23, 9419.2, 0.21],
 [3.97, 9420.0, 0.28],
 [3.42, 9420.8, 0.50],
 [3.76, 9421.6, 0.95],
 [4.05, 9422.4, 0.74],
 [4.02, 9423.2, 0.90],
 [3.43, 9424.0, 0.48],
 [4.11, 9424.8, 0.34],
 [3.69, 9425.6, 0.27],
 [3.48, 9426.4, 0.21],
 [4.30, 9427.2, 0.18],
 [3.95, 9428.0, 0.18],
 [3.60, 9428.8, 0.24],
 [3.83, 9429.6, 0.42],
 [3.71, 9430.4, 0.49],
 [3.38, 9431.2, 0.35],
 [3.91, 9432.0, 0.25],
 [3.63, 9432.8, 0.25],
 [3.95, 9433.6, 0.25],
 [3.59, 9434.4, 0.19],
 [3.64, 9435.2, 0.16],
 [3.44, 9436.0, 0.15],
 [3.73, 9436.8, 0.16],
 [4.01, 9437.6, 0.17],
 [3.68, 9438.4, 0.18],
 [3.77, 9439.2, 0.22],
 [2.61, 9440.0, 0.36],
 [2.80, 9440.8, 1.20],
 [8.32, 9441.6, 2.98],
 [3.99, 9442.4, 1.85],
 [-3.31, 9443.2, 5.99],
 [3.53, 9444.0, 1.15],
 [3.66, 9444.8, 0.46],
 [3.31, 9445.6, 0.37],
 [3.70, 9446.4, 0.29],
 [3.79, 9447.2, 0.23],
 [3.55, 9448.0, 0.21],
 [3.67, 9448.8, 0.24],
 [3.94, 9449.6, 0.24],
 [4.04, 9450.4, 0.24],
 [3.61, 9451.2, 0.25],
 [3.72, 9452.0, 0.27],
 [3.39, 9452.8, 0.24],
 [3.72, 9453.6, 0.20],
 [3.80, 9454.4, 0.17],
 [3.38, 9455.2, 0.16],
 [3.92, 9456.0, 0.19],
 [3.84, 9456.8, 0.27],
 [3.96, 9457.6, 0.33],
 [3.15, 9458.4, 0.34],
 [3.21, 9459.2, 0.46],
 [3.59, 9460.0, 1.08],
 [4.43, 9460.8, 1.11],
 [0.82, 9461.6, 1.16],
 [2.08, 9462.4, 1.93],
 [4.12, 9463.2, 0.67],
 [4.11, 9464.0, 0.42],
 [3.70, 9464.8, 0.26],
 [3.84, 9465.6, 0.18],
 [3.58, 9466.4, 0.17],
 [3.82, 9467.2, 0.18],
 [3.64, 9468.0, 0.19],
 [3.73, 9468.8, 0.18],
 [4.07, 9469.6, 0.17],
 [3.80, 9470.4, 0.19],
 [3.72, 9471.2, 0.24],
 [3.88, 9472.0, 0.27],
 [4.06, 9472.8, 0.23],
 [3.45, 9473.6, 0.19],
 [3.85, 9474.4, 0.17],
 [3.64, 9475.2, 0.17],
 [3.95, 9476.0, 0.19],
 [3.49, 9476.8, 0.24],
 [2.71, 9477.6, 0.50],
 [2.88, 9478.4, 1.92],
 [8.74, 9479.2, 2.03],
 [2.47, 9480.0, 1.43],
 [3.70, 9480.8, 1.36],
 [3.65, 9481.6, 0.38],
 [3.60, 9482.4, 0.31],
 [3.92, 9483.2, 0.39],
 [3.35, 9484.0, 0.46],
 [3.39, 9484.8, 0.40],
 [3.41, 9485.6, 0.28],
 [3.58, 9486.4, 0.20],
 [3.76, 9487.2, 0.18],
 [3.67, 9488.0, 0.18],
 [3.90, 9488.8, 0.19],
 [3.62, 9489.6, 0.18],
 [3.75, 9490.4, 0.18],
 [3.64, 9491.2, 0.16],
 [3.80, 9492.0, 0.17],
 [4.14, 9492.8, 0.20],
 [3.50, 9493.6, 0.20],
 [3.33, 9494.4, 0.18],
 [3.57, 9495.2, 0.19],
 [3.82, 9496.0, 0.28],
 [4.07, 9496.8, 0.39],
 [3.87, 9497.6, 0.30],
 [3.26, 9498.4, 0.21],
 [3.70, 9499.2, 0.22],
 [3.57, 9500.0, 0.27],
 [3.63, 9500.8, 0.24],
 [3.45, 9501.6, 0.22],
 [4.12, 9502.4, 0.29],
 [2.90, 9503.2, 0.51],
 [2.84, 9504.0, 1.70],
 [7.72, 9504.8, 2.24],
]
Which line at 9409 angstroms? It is [O II]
